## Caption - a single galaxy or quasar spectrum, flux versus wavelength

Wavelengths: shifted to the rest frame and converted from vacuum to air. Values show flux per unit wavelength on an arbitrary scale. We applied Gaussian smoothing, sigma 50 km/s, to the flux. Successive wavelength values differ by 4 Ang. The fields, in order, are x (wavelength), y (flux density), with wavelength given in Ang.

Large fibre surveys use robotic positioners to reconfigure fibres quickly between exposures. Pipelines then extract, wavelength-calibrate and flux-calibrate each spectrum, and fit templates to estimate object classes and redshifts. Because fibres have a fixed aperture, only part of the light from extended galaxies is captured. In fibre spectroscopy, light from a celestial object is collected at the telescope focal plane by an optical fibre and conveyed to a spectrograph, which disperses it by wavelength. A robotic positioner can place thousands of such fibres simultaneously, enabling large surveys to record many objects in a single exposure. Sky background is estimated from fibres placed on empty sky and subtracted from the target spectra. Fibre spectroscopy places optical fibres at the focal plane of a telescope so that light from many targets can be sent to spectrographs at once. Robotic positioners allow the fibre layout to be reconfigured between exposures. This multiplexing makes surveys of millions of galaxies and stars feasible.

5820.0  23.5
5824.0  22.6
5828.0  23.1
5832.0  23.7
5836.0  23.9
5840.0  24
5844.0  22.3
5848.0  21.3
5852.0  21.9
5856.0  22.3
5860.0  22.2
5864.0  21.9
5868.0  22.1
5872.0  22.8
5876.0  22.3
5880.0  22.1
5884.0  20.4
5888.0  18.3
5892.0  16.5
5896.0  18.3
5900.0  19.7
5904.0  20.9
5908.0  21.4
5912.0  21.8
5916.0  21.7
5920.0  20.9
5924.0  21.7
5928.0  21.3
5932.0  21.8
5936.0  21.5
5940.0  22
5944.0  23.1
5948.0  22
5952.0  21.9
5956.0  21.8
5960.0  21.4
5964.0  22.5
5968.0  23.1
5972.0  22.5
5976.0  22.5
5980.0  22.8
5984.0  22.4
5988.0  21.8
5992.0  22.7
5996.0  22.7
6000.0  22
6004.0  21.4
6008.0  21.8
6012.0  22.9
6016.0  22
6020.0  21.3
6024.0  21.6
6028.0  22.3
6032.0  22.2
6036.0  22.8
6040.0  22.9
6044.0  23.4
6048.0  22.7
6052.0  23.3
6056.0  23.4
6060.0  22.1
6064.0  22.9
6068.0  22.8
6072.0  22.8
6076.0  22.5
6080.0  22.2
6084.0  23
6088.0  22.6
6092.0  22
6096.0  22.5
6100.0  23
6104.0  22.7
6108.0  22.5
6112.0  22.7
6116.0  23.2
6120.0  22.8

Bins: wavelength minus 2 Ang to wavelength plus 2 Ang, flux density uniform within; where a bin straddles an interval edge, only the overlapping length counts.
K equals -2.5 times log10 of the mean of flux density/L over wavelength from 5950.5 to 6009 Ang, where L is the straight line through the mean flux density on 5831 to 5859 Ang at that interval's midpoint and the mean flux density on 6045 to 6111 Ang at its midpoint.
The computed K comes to 0.02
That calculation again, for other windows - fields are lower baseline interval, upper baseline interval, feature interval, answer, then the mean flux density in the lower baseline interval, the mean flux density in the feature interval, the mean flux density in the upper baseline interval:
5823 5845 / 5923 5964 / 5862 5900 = 0.113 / 23.3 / 20.5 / 21.9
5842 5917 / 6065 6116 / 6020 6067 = -0.017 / 21.1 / 22.6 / 22.6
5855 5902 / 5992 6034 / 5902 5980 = -0.029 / 20.7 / 21.9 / 22.1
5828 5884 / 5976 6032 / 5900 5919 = 0.056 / 22.5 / 21.2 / 22.1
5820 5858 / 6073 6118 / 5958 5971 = 0.019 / 22.8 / 22.3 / 22.6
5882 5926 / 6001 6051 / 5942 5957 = -0.064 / 20.1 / 22.2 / 22.3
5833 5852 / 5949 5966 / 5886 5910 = 0.167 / 22.8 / 19.2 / 21.9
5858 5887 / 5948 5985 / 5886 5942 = 0.076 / 21.8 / 20.6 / 22.3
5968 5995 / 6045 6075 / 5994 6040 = 0.026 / 22.5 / 22.1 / 22.9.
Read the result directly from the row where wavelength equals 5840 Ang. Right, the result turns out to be 24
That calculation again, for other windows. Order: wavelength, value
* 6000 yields 22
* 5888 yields 18.3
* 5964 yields 22.5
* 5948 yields 22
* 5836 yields 23.9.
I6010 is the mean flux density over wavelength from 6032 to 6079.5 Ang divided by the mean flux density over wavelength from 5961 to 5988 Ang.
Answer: 1.0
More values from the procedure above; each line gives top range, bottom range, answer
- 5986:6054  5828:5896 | 1.03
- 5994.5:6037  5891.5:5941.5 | 1.06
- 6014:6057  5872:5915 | 1.11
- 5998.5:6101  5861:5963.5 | 1.06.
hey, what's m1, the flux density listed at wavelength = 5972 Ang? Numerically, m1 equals 22.5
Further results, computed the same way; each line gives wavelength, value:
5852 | 21.9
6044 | 23.4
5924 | 21.7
